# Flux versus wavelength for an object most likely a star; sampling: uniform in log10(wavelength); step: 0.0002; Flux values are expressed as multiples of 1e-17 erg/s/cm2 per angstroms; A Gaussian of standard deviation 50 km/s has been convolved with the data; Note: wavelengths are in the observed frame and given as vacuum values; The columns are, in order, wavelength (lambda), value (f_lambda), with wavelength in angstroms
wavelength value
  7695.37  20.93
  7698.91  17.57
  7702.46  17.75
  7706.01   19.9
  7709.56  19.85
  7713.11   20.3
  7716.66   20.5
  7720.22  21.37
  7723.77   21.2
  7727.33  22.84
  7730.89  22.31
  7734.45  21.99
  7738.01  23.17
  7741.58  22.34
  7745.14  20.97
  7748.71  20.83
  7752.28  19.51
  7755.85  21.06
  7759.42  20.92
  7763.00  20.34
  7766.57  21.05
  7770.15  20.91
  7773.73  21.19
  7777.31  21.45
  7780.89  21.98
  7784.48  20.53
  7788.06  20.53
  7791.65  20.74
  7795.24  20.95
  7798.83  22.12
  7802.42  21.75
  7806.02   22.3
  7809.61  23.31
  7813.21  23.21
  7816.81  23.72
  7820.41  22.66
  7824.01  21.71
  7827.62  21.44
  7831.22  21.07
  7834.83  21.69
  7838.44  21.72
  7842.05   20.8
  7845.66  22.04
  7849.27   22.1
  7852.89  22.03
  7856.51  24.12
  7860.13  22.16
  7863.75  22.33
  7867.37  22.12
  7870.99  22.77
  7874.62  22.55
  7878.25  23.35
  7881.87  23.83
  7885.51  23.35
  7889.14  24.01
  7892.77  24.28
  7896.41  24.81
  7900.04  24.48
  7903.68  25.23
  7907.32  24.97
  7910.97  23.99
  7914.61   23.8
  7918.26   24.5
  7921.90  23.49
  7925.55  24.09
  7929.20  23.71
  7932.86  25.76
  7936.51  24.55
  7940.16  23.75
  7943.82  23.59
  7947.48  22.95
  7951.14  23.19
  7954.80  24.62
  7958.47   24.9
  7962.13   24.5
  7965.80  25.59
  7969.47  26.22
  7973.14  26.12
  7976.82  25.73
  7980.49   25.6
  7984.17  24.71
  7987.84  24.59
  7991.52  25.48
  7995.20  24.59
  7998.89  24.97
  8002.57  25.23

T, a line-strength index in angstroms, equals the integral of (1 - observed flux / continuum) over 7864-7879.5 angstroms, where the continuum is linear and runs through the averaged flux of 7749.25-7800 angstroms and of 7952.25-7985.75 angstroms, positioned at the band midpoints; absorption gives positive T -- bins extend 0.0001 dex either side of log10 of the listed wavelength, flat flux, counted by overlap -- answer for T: 0.3 angstroms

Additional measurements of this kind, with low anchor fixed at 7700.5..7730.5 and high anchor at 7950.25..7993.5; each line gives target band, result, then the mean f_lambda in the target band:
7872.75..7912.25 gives -0.6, 24.1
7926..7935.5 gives -0.1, 24.6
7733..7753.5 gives -0.5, 21.5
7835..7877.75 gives 1.5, 22.3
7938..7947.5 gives 0.4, 23.6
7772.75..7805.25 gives 0.8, 21.3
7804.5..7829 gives -0.3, 22.6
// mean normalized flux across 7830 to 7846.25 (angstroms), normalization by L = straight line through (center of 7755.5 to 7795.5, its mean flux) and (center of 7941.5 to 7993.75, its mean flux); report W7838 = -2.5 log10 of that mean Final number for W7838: 0.039 mag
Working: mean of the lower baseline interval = 21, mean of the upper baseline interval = 24.8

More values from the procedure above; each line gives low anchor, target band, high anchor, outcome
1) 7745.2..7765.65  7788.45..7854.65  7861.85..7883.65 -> 0.00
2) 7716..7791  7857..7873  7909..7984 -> 0.03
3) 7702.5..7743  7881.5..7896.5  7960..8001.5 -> -0.01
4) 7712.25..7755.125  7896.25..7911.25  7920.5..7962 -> -0.05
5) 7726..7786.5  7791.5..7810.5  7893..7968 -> 0.01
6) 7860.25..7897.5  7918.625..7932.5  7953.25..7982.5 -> 0.02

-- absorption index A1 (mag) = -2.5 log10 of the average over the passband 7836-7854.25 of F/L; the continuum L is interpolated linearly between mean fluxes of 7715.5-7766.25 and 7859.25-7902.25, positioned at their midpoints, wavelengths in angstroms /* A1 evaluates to 0.06 mag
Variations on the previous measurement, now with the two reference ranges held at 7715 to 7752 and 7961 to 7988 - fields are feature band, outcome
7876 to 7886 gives 0.023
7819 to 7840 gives 0.071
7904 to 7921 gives 0.006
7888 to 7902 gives -0.010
